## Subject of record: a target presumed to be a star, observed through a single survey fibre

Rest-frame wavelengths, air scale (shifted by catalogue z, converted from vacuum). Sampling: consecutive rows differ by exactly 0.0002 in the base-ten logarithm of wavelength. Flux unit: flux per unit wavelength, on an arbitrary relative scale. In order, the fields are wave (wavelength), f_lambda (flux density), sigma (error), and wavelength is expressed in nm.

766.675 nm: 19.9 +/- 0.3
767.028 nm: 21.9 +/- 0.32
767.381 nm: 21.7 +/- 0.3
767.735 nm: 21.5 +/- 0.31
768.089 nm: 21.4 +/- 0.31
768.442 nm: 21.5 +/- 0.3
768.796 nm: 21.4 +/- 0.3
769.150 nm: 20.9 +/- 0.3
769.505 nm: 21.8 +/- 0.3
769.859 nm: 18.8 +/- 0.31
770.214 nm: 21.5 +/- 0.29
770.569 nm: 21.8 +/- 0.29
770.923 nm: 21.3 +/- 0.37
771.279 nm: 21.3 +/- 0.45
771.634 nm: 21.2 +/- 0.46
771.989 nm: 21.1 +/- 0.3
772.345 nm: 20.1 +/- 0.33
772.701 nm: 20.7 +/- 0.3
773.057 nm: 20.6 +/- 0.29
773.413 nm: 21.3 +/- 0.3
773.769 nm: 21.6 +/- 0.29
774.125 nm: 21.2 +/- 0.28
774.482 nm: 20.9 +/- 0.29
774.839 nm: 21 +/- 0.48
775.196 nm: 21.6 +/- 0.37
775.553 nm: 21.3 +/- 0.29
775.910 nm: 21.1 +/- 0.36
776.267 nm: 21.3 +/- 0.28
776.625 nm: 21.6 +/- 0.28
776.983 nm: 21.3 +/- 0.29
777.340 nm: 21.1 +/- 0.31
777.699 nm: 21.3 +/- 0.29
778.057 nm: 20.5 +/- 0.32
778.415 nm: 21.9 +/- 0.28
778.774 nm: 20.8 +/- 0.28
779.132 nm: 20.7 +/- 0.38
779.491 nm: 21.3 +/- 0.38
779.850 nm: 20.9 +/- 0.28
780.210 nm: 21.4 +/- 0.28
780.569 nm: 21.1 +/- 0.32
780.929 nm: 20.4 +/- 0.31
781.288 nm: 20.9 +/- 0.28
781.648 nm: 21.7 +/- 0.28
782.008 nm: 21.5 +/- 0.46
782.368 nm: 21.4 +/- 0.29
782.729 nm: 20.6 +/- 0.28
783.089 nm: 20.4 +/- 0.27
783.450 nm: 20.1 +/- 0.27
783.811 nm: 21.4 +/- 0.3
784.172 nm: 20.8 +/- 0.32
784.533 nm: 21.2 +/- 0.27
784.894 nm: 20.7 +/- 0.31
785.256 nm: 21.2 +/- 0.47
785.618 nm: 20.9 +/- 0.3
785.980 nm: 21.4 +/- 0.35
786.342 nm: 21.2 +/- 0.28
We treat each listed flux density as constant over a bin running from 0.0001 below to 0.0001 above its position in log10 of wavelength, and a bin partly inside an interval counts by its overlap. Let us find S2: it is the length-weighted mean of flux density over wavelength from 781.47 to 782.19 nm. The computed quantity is 21.6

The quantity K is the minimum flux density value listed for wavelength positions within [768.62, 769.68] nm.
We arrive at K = 20.9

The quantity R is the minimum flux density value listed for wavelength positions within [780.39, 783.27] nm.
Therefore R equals 20.4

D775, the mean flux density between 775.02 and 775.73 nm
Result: 21.5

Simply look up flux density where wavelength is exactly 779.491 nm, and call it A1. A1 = 21.3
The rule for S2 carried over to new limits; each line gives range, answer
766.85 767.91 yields 21.7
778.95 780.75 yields 21.1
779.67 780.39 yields 21.1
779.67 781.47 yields 20.9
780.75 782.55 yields 21.2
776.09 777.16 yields 21.4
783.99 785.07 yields 20.9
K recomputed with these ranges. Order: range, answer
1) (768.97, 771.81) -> 18.8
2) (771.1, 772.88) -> 20.1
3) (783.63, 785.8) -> 20.7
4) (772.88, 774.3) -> 20.6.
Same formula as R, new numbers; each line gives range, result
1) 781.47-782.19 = 21.5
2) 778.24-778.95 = 20.8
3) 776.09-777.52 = 21.1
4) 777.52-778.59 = 20.5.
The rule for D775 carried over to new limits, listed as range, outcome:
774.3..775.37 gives 21.1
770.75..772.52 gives 21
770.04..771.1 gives 21.5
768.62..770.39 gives 20.9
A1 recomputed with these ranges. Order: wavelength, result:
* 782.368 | 21.4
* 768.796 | 21.4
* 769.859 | 18.8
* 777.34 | 21.1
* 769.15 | 20.9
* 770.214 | 21.5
